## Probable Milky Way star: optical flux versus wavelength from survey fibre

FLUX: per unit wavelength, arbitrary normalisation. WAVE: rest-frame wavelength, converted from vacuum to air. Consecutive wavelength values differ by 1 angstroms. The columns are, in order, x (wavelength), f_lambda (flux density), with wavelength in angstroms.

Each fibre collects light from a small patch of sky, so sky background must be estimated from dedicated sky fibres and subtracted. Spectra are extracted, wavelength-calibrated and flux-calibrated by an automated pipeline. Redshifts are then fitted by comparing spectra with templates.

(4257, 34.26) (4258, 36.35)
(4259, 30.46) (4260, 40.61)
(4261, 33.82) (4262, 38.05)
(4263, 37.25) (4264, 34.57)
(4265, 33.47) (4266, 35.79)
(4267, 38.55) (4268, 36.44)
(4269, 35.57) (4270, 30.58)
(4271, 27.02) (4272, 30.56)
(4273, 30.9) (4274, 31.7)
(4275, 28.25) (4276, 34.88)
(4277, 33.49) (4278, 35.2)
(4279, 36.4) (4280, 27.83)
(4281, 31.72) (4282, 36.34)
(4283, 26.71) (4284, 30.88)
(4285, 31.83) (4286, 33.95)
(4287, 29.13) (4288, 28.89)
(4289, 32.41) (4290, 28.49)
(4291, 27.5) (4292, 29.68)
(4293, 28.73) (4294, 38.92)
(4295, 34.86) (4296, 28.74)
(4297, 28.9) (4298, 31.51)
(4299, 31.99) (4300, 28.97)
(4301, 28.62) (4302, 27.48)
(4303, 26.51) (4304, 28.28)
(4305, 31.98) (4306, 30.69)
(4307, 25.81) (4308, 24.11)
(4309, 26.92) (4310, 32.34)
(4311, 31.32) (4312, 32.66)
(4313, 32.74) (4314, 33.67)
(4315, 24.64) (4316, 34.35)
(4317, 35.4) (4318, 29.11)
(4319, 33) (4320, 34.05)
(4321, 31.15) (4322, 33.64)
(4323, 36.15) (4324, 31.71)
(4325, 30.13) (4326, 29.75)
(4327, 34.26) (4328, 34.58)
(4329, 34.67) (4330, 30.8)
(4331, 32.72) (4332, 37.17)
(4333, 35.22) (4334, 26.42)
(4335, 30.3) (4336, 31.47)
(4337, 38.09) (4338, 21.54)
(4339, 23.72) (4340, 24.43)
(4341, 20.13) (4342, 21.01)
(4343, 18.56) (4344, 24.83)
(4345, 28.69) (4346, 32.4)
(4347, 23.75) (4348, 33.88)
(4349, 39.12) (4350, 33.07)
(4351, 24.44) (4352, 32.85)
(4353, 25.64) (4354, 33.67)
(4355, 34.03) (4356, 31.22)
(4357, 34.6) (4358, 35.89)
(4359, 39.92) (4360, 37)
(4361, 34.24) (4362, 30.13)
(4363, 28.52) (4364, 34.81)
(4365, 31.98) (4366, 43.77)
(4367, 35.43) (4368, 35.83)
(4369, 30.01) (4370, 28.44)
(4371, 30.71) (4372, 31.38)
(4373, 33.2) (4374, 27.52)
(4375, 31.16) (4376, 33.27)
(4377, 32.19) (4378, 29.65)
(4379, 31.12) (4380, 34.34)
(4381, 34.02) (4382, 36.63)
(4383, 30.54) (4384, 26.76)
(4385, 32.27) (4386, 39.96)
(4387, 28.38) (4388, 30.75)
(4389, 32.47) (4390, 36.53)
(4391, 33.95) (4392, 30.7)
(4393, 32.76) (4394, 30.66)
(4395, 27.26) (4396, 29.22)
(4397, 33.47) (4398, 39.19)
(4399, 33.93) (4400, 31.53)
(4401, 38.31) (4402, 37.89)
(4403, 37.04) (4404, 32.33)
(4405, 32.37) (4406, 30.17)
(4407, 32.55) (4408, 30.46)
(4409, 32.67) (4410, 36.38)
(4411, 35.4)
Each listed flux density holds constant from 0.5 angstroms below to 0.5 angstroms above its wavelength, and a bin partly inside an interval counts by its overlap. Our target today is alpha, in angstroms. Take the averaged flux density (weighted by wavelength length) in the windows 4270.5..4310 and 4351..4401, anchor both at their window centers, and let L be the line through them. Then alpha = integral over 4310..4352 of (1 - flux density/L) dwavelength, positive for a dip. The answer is 1.3 angstroms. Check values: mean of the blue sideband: 30.5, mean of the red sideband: 32.7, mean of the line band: 30.5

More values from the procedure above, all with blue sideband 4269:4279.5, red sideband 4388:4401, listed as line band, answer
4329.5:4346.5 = 2.3 angstroms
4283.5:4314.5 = 1.9 angstroms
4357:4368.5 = -0.9 angstroms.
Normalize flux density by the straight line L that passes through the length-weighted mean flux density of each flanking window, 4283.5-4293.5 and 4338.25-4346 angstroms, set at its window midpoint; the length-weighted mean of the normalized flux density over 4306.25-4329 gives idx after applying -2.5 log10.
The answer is -0.19 mag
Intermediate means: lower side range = 30.1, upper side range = 23.6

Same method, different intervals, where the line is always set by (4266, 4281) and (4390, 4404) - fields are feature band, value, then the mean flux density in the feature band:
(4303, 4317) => 0.102 mag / 30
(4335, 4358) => 0.153 mag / 28.9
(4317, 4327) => 0.024 mag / 32.4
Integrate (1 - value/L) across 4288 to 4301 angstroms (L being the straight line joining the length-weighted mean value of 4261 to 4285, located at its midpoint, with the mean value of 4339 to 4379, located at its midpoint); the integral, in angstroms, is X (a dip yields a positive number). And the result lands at 0.7 angstroms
